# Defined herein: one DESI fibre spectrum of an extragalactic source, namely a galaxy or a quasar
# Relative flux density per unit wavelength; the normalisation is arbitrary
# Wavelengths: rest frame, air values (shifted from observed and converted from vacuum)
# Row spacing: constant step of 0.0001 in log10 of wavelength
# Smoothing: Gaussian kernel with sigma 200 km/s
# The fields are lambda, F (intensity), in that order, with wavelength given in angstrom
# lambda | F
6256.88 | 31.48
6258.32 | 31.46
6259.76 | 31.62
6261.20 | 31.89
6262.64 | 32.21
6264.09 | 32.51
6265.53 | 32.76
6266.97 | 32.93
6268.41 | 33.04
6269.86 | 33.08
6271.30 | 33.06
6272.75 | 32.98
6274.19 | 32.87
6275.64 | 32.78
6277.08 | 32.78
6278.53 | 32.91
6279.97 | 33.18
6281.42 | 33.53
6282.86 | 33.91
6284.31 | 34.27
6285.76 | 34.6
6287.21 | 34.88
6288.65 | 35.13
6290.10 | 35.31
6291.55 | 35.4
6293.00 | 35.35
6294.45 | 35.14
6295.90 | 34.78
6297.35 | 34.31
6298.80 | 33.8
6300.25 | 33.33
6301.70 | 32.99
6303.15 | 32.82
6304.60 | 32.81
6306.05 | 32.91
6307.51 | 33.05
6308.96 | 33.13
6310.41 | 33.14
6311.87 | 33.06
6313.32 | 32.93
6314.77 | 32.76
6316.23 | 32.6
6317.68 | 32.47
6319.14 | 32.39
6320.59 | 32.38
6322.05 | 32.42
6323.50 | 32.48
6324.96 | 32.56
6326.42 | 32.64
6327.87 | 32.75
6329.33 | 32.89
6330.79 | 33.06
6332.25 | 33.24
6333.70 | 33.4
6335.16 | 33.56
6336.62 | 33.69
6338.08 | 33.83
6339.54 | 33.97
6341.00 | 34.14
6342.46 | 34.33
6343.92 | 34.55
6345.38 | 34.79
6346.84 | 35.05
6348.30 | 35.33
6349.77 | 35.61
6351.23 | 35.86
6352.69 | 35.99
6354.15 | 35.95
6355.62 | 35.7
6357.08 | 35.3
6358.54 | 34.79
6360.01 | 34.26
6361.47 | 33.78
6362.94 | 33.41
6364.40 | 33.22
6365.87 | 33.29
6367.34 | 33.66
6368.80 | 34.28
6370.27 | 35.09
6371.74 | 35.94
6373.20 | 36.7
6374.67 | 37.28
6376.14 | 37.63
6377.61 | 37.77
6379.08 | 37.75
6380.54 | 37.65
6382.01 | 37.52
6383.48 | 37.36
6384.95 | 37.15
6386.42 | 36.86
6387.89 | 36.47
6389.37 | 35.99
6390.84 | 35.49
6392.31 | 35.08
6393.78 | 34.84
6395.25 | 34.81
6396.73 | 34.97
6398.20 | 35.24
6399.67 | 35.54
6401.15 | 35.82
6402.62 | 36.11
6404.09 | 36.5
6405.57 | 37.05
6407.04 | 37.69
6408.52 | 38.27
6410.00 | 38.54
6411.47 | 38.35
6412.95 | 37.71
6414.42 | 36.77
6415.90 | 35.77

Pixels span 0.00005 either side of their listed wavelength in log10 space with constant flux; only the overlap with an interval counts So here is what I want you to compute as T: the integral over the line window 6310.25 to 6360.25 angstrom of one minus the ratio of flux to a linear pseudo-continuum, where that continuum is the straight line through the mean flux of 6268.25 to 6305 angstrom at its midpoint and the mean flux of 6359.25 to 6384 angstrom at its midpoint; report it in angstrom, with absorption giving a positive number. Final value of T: 1.51 angstrom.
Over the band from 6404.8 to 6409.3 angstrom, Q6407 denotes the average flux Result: 37.6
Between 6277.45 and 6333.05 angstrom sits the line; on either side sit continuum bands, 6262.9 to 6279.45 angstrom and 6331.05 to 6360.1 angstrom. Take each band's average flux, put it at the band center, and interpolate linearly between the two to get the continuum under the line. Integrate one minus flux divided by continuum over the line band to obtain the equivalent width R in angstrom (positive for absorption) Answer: 0.37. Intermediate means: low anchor 32.9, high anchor 34.7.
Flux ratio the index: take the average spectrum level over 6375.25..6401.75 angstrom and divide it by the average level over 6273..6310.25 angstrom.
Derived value 1.1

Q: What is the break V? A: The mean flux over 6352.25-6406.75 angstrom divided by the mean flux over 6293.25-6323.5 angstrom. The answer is 1.1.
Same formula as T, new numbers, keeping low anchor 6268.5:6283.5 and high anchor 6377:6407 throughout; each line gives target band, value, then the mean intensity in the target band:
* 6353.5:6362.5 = 0.12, 34.9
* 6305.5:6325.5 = 0.86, 32.7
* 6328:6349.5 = 0.53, 34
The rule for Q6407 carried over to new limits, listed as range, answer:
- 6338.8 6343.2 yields 34.1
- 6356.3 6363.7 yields 34.3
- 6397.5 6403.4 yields 35.7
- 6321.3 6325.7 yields 32.4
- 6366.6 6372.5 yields 34.8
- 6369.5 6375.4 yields 36.2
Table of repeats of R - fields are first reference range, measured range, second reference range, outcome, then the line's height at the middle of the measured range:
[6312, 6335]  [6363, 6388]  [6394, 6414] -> -0.6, 35.3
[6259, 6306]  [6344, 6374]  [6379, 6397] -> 0.5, 35.5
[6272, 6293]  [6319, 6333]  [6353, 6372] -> 0.6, 34.2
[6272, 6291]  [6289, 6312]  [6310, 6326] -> -0.5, 33.2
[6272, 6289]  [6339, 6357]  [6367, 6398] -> 0.1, 35.3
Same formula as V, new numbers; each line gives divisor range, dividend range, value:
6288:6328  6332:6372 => 1.03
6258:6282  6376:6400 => 1.11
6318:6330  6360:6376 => 1.07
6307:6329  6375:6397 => 1.12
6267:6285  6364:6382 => 1.08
